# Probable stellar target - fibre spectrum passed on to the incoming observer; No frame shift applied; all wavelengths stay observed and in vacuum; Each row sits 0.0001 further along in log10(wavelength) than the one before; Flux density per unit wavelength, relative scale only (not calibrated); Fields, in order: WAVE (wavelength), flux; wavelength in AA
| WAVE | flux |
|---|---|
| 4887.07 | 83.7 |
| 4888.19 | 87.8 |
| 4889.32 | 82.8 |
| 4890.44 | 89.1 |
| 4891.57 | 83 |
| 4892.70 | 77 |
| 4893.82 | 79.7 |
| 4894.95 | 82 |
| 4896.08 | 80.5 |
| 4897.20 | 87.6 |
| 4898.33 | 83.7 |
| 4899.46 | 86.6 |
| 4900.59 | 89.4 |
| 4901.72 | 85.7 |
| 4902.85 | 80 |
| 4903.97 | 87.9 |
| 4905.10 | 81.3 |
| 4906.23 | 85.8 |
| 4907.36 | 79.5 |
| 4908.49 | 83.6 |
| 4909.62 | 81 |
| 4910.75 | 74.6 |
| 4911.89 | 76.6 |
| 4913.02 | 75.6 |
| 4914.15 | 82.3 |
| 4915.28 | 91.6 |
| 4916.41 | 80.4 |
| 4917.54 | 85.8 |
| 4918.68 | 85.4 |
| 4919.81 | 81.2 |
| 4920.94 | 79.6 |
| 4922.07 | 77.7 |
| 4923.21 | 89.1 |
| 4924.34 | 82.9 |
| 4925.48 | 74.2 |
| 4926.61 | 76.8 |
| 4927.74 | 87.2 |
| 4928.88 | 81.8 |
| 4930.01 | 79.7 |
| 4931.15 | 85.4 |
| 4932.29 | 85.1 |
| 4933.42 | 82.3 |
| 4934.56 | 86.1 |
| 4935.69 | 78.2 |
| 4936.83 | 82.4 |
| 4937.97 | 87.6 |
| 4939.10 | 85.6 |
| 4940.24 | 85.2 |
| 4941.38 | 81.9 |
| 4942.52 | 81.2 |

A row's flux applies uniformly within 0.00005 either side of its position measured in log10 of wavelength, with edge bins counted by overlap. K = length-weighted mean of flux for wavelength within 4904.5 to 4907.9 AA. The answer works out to 82.2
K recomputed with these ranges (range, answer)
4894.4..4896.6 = 81.2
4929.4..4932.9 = 83.4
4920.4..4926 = 80.7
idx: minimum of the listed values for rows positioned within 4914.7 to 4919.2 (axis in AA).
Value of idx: 80.4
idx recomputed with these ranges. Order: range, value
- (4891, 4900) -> 77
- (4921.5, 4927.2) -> 74.2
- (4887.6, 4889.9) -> 82.8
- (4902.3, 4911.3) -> 74.6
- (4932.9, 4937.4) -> 78.2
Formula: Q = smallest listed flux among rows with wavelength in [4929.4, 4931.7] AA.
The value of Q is 79.7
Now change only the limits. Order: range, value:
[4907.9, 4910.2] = 81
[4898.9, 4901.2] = 86.6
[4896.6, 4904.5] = 80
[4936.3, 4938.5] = 82.4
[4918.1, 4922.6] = 77.7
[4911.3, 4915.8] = 75.6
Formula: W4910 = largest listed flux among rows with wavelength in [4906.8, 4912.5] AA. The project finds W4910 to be 83.6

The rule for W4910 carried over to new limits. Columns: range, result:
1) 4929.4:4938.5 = 87.6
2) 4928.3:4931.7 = 85.4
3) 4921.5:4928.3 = 89.1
